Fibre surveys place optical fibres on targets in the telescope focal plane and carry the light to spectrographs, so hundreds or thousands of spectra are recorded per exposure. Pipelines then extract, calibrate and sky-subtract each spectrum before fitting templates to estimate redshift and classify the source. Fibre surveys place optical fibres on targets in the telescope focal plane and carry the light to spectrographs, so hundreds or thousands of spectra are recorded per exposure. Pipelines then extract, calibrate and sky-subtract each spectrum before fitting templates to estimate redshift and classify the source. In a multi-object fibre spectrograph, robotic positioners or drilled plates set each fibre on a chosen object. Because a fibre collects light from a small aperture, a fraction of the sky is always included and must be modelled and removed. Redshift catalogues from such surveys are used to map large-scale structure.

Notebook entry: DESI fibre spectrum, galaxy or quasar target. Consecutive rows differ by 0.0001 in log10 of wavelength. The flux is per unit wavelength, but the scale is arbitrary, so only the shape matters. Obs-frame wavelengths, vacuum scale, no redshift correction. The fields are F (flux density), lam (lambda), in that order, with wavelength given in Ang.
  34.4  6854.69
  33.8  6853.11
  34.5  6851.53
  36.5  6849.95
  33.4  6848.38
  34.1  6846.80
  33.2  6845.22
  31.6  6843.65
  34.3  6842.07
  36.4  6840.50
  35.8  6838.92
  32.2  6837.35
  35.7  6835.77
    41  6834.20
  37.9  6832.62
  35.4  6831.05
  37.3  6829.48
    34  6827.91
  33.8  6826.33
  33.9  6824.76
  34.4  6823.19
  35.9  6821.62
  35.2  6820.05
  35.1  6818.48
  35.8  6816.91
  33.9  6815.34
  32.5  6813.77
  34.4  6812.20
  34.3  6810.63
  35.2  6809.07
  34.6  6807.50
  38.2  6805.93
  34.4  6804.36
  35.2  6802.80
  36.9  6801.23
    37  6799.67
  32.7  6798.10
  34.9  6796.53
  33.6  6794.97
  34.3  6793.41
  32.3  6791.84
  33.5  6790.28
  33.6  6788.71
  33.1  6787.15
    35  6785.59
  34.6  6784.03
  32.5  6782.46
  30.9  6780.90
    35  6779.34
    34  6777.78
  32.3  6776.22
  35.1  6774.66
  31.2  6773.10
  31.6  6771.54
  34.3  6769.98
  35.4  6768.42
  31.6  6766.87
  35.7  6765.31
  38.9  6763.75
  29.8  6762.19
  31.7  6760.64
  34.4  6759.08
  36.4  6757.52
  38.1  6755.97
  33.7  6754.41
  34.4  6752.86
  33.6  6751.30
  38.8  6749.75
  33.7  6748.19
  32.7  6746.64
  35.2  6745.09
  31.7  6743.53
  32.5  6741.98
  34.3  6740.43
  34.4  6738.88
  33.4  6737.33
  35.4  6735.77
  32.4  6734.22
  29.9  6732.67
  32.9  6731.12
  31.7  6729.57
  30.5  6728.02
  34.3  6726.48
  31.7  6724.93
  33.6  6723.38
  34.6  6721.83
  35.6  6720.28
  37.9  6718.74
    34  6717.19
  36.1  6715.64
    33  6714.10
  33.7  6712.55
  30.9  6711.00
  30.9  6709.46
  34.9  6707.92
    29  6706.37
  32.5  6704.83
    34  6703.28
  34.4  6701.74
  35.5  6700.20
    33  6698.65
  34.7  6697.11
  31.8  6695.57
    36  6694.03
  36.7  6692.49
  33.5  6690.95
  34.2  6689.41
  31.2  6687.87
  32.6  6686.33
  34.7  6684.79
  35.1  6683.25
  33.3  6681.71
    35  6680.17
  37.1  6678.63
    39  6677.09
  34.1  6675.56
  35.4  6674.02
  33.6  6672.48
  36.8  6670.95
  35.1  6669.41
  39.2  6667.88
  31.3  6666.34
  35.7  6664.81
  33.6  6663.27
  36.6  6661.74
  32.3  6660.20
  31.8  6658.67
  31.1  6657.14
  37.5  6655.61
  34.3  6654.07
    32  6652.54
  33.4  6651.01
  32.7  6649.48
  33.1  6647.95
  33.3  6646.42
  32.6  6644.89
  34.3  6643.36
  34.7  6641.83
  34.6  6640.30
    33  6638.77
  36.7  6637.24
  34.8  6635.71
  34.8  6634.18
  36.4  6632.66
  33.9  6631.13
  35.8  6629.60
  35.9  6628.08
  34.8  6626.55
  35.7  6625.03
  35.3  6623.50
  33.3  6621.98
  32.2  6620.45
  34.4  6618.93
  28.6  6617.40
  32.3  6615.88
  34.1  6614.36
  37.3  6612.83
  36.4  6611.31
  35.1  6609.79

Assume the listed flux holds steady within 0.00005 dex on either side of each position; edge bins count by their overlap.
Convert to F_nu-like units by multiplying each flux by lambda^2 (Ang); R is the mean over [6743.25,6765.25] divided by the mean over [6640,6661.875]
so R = 1.06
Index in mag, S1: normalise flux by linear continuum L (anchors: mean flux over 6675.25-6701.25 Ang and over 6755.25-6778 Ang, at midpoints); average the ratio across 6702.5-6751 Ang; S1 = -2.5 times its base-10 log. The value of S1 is 0.03 mag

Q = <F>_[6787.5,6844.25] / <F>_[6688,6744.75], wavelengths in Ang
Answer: 1.04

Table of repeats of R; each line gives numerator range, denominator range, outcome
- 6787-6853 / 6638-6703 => 1.06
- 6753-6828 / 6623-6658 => 1.04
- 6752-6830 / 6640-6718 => 1.04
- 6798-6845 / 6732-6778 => 1.06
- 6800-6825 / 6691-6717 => 1.08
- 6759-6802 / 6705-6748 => 1.03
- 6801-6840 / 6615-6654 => 1.10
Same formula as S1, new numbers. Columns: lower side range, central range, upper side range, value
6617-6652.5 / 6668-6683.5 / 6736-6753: -0.047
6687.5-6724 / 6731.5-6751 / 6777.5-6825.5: 0.012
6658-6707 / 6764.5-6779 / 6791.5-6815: 0.035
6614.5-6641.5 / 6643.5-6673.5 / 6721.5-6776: 0.003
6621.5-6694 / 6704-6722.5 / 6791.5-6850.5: 0.035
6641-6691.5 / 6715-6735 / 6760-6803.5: 0.018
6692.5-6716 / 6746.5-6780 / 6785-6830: -0.003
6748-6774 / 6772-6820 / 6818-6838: 0.024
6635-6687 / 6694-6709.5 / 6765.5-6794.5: 0.024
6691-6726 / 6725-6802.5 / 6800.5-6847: 0.021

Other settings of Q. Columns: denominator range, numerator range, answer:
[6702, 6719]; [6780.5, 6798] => 1.01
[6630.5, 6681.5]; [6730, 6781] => 0.98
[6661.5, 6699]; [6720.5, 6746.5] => 0.95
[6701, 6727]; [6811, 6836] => 1.05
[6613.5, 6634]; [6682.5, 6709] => 0.99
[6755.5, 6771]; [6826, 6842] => 1.04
